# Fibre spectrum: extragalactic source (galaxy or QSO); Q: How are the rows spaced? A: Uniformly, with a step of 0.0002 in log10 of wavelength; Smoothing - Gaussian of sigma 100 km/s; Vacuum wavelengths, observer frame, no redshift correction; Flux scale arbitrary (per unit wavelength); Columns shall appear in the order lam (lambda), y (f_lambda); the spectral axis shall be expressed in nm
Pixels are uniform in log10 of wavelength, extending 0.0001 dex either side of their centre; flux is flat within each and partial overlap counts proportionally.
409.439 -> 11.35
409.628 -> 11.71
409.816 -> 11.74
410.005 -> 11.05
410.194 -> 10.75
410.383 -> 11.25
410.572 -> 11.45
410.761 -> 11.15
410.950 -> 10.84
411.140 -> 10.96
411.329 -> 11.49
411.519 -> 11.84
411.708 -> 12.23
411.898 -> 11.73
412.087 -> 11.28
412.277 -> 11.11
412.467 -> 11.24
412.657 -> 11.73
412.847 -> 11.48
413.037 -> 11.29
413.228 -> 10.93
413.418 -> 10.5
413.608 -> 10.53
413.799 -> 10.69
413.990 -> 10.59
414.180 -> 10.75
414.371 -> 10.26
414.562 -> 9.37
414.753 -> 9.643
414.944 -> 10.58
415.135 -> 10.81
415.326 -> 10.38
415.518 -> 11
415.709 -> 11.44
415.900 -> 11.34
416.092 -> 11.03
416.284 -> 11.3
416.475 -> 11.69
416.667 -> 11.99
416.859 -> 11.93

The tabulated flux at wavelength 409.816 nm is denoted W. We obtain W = 11.74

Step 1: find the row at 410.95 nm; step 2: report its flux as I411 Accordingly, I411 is 10.84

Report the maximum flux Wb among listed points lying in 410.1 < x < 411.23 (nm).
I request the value 11.45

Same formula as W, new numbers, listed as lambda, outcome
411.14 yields 10.96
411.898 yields 11.73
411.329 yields 11.49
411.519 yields 11.84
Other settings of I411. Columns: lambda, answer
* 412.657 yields 11.73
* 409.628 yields 11.71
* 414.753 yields 9.643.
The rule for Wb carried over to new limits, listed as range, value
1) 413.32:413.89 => 10.69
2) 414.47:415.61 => 11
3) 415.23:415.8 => 11.44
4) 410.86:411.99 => 12.23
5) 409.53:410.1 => 11.74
